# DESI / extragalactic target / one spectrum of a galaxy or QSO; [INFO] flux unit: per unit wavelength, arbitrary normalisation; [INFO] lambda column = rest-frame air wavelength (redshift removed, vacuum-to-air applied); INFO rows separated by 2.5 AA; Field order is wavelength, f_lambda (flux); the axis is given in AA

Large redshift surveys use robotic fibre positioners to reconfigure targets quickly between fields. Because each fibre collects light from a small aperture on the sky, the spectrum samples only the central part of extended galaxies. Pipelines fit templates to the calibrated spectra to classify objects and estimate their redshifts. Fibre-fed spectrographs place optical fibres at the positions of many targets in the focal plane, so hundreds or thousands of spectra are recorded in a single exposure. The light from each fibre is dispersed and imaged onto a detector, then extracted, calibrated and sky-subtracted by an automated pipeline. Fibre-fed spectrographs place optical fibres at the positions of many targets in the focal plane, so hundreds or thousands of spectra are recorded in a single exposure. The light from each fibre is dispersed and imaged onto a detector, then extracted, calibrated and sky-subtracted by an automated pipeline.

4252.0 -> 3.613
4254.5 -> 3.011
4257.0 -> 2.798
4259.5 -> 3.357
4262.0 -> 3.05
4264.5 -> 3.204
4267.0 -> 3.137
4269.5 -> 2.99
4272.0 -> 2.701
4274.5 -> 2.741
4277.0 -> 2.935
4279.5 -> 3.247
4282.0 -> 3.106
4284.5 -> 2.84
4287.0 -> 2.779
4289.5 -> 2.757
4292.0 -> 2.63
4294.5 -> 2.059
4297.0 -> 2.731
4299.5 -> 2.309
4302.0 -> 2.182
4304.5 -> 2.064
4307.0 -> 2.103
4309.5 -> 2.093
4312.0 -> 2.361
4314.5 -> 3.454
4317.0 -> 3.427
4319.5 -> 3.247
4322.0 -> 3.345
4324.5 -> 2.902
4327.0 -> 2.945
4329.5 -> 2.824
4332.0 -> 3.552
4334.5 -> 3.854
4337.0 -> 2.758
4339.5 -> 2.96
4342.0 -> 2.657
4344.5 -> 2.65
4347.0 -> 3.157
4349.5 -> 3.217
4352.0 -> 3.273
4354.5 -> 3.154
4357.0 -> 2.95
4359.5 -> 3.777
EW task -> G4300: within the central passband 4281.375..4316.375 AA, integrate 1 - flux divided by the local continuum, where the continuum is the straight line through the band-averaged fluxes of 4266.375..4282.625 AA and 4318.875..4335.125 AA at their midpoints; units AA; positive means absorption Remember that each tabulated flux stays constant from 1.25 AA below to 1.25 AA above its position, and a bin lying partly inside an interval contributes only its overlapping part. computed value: 6.1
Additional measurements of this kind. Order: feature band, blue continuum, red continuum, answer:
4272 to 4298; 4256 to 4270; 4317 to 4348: 2.7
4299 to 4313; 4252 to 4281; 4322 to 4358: 4.0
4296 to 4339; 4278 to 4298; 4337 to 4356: 0.8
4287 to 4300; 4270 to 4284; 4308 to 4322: 1.8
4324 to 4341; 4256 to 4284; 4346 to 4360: 0.3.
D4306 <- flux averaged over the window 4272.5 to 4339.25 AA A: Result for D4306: 2.82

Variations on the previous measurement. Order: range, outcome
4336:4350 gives 2.89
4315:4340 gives 3.2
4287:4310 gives 2.36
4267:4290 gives 2.92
